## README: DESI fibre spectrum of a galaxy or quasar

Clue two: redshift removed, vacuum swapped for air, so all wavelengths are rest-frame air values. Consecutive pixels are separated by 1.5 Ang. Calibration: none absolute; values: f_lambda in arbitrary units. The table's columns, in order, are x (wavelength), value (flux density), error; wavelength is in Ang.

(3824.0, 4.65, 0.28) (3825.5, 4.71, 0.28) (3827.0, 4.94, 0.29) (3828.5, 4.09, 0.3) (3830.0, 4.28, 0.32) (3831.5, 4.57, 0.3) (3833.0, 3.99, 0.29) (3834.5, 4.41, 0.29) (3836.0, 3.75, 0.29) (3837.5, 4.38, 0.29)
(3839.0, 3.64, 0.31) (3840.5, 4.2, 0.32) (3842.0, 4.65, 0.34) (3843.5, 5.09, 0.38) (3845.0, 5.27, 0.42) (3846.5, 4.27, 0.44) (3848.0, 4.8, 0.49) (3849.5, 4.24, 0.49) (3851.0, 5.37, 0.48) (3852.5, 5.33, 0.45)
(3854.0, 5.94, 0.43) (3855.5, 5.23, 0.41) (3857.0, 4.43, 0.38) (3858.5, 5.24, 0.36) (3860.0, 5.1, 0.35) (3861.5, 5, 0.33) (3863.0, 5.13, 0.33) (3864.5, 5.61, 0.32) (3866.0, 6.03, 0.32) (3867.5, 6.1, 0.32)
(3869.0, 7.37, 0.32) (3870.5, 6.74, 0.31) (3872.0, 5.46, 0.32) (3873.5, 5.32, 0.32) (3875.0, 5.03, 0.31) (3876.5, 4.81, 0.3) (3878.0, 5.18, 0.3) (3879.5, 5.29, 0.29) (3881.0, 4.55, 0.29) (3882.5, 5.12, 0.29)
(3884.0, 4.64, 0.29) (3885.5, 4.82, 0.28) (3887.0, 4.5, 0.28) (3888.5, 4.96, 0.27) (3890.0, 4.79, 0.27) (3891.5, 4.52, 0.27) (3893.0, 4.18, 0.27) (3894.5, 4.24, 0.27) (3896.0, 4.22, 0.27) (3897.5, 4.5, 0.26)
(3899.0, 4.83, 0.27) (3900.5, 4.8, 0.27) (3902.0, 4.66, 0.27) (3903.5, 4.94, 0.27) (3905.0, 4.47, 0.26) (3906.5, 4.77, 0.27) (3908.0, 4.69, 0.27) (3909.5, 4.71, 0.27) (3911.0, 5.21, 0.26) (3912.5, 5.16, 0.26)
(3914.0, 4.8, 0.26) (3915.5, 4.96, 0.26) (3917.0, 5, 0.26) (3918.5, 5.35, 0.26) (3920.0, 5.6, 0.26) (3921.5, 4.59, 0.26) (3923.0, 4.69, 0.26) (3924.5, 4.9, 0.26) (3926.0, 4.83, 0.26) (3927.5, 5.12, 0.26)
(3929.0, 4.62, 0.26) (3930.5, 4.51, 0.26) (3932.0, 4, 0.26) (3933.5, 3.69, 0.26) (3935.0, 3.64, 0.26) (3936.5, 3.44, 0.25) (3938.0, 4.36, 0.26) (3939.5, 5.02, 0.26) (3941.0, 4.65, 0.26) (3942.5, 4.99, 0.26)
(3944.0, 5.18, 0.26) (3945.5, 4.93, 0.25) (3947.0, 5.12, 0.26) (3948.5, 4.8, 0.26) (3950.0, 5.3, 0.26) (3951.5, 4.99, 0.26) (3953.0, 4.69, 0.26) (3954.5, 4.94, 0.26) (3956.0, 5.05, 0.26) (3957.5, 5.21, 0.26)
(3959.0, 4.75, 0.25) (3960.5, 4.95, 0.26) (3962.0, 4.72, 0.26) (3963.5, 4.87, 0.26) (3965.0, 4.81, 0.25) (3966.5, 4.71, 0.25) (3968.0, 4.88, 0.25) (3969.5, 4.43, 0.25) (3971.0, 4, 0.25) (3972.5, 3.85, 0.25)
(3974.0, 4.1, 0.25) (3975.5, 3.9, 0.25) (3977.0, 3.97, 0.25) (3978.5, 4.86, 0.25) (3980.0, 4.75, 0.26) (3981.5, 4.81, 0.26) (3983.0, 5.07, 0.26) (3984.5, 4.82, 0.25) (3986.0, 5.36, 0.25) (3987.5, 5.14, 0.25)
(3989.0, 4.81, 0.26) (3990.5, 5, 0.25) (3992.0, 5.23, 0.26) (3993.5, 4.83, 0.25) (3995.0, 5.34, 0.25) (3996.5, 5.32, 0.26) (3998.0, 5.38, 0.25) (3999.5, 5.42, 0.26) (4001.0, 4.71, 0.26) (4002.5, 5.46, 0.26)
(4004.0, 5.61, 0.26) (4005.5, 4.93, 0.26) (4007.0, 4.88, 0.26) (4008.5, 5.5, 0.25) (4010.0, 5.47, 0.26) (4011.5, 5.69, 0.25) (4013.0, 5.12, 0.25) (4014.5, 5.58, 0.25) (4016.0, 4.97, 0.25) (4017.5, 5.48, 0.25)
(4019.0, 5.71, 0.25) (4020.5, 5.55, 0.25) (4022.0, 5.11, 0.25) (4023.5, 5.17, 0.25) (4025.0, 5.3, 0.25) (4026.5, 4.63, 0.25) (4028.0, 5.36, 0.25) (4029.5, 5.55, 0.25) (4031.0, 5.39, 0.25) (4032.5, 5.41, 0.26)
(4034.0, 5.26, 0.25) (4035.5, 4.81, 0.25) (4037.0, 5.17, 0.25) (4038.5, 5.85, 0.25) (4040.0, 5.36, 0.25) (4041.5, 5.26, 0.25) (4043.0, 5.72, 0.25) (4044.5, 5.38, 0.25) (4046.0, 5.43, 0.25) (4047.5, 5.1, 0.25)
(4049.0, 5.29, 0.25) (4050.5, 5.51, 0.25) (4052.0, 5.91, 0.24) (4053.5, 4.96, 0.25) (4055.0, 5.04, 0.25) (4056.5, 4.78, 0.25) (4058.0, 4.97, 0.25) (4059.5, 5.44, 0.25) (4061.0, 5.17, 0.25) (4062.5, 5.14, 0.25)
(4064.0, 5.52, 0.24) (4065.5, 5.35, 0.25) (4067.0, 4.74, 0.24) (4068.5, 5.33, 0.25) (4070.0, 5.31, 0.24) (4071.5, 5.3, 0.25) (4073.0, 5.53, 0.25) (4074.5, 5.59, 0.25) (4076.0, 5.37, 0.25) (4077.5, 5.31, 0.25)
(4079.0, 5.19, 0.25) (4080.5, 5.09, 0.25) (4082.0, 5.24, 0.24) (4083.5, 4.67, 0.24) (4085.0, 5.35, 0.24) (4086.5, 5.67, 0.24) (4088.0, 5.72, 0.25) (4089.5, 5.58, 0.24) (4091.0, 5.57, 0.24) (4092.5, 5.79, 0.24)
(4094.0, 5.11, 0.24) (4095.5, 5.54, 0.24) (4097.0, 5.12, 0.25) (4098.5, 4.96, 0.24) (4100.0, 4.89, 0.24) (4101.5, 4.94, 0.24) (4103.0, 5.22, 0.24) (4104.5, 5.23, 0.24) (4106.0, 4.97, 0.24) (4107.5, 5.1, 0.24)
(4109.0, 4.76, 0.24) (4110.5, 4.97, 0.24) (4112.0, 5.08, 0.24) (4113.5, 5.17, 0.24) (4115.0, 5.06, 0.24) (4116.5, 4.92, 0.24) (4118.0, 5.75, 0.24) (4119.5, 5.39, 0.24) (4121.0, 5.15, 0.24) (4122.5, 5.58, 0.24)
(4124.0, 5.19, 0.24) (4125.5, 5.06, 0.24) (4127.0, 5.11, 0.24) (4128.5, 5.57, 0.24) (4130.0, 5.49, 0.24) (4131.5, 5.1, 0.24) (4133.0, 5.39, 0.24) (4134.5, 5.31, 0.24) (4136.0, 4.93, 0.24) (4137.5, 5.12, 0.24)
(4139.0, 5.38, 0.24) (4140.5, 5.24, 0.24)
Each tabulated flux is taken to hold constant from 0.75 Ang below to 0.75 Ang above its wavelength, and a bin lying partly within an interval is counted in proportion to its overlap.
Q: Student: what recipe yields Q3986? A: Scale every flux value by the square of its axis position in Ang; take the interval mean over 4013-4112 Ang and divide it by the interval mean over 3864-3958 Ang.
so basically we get 1.16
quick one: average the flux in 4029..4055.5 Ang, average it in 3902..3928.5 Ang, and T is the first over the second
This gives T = 1.1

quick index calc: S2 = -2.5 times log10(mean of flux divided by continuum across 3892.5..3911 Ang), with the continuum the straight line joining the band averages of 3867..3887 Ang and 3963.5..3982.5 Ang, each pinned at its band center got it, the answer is 0.12 mag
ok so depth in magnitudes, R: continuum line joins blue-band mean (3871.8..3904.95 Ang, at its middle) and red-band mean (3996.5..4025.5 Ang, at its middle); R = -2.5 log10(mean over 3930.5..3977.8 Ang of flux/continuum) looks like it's 0.11 mag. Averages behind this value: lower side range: 4.77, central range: 4.58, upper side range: 5.32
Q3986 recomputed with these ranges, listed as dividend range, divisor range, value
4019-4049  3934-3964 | 1.16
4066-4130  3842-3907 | 1.16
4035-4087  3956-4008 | 1.13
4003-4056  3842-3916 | 1.14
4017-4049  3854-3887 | 1.08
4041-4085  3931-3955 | 1.21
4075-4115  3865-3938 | 1.18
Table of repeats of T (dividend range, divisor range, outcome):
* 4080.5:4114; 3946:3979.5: 1.11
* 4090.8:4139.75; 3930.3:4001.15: 1.10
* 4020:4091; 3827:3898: 1.08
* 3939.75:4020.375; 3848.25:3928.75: 0.99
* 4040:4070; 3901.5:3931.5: 1.08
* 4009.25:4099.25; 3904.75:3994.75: 1.12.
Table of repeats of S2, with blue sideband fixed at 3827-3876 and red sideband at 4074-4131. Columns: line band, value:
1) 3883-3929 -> 0.06 mag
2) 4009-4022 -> -0.05 mag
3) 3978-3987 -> 0.04 mag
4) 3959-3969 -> 0.07 mag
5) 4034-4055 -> -0.03 mag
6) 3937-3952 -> 0.04 mag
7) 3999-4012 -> -0.03 mag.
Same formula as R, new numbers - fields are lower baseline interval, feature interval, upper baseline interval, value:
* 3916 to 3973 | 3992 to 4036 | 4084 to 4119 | -0.070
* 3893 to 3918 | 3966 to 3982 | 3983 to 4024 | 0.164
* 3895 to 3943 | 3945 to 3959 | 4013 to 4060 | -0.031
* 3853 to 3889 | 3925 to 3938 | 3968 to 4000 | 0.183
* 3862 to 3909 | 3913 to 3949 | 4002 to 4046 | 0.096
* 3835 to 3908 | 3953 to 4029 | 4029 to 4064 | 0.043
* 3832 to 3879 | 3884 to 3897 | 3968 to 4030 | 0.118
